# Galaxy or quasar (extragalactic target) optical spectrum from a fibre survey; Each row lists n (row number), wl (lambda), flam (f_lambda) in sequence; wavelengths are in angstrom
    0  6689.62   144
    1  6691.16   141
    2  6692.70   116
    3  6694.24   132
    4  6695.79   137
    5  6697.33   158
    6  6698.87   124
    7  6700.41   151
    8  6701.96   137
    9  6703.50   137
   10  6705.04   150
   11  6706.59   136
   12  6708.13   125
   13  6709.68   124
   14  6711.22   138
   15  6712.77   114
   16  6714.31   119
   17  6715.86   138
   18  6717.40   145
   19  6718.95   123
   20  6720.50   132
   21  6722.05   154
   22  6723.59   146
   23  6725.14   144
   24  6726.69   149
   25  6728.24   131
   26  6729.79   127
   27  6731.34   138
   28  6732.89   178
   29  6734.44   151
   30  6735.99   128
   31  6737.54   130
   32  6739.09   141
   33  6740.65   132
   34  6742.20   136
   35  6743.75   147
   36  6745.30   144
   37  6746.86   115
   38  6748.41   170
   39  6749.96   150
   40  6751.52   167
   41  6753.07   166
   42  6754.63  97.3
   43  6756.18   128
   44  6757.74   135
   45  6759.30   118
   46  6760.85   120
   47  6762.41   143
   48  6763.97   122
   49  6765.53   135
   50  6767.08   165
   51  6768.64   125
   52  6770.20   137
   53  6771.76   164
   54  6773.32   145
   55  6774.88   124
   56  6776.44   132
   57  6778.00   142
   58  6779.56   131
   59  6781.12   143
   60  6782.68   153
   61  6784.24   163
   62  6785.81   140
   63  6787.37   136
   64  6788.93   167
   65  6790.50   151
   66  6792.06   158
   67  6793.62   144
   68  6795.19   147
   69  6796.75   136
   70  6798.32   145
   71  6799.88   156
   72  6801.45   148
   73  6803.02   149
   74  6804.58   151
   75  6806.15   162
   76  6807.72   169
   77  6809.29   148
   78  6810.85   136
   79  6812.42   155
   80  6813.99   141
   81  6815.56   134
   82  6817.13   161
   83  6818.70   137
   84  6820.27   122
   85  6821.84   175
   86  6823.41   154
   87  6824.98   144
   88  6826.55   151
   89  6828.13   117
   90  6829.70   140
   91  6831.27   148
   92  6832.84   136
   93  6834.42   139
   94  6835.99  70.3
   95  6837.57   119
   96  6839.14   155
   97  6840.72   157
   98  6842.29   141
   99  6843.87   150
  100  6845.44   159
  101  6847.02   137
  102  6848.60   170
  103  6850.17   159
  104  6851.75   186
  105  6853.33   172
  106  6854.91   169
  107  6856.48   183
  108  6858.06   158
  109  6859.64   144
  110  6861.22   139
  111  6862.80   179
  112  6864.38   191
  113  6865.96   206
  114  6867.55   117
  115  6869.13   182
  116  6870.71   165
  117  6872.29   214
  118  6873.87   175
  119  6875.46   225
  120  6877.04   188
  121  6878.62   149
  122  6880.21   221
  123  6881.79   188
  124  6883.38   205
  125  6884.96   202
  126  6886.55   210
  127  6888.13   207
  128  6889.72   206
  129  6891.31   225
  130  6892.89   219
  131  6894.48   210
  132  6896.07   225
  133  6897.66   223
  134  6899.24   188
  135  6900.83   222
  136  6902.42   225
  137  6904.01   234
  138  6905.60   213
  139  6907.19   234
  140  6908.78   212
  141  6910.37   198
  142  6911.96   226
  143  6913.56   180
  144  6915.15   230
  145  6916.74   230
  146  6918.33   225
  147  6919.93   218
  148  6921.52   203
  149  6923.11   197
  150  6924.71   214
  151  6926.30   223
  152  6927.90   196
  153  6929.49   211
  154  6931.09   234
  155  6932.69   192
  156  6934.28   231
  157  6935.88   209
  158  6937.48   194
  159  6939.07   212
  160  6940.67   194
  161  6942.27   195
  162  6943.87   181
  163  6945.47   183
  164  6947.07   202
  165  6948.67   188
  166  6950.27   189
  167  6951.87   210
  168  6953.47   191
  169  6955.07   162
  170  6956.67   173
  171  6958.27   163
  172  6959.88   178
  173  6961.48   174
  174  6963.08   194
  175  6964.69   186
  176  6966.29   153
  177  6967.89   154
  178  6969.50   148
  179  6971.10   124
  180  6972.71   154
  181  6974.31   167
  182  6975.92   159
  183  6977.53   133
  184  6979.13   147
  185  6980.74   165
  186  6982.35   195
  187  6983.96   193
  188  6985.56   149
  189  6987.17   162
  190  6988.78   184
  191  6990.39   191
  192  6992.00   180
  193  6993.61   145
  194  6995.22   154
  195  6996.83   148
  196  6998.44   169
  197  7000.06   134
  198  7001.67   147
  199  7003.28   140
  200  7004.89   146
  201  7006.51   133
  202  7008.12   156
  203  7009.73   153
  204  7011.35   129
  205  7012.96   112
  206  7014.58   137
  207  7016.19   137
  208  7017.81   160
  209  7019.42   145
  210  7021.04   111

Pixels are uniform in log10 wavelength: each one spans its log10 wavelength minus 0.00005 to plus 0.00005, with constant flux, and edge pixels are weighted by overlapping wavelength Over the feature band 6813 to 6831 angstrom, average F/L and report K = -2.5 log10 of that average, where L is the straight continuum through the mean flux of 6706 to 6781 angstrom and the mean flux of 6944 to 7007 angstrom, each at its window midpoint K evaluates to 0.03 mag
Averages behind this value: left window 138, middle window 144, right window 166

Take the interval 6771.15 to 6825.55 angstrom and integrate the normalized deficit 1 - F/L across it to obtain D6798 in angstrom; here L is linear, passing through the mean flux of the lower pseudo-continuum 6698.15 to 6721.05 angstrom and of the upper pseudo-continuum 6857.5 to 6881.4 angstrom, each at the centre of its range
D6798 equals 3.44 angstrom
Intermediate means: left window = 133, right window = 177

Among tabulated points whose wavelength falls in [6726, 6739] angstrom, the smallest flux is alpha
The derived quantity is 127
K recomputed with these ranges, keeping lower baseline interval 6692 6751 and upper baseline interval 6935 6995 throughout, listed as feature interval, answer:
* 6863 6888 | -0.17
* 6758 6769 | 0.09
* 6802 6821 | 0.03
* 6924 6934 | -0.25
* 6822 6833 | 0.08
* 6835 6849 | 0.13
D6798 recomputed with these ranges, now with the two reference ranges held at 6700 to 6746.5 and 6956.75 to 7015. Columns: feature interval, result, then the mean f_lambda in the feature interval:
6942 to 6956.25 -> -3.1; 188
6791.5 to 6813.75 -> -1.0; 150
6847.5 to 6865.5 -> -2.5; 168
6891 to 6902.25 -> -4.9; 216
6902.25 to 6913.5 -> -4.9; 217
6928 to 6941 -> -4.7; 210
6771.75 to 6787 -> 0.0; 142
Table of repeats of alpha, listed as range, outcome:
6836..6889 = 117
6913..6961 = 162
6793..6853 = 70.3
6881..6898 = 188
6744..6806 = 97.3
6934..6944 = 181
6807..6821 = 122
